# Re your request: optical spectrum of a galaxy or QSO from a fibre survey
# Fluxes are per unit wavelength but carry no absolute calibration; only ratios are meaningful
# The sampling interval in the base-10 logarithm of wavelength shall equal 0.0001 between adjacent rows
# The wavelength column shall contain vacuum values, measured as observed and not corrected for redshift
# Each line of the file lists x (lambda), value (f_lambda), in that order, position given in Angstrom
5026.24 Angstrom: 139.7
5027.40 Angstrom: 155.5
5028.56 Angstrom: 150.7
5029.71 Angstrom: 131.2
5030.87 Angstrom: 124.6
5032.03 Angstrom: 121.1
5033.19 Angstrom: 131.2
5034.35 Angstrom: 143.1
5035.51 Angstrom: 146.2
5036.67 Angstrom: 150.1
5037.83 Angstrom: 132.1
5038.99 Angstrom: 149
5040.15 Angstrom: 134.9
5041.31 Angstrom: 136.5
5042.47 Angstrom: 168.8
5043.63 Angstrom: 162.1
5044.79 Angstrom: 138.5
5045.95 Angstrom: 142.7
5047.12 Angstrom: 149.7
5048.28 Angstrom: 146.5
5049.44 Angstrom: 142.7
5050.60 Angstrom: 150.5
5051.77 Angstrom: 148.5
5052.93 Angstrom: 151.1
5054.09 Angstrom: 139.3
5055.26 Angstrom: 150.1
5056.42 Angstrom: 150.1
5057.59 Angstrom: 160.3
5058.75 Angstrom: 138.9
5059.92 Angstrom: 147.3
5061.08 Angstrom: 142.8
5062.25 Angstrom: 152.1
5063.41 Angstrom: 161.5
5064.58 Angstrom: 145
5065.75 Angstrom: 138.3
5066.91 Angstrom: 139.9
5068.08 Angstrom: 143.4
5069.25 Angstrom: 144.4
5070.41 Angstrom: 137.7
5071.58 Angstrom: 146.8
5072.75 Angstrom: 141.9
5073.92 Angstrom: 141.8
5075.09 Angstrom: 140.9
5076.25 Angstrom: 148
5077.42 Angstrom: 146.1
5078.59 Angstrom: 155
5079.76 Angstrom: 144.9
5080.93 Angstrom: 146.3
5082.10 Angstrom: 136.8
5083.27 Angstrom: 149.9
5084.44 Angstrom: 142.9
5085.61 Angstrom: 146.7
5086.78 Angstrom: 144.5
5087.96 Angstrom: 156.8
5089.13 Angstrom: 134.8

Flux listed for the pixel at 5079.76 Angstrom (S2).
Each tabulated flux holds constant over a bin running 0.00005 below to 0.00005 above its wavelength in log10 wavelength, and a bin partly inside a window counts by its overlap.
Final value 144.9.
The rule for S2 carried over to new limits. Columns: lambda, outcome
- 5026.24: 139.7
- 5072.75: 141.9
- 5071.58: 146.8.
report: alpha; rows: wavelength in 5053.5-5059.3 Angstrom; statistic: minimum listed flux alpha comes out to 138.9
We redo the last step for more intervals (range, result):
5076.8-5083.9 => 136.8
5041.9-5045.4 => 138.5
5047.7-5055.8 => 139.3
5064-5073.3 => 137.7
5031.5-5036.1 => 121.1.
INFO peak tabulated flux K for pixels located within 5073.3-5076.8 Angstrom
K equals 148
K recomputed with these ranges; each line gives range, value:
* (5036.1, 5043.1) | 168.8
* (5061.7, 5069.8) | 161.5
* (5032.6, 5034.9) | 143.1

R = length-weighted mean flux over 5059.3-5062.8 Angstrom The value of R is 147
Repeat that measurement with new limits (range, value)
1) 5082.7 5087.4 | 146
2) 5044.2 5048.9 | 144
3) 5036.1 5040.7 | 142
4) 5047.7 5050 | 145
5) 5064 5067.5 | 141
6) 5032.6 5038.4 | 140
